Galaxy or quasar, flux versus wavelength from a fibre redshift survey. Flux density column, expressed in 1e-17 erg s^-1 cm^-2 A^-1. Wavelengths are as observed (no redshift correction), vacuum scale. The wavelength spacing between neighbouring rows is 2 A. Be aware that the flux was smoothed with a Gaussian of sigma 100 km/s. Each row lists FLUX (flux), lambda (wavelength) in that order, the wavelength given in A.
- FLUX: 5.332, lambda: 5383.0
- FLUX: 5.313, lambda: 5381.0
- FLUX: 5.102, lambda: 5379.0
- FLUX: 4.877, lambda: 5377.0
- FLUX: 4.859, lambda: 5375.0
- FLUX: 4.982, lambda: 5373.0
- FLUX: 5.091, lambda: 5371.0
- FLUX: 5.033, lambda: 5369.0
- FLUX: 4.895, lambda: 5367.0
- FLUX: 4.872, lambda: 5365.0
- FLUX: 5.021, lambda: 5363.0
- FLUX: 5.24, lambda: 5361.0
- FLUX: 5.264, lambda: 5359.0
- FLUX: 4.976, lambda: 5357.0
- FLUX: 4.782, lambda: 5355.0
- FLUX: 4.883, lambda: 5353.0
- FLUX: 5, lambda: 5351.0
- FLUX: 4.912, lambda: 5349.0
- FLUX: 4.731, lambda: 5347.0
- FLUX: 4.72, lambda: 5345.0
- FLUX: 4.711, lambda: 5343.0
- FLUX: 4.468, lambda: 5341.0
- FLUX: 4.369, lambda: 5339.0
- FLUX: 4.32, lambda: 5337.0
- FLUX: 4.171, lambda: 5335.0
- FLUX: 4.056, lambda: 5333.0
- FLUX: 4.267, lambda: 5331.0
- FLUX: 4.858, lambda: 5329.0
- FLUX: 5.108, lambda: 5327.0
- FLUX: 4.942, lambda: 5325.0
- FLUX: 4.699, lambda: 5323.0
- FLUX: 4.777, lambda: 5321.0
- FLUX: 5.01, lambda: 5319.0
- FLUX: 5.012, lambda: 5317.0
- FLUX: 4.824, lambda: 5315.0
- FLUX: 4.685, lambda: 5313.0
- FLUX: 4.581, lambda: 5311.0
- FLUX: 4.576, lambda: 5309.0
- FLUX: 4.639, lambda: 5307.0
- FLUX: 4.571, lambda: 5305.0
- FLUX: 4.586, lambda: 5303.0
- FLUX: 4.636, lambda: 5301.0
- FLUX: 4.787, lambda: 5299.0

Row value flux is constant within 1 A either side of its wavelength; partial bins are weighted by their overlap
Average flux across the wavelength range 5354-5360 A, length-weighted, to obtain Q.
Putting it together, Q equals 5.01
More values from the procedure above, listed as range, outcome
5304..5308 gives 4.61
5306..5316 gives 4.66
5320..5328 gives 4.88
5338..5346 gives 4.57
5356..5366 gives 5.07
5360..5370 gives 5.01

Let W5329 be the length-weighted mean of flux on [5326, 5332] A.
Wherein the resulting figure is 4.74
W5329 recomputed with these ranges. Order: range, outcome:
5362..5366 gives 4.95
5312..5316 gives 4.75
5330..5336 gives 4.16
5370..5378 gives 4.95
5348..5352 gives 4.96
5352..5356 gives 4.83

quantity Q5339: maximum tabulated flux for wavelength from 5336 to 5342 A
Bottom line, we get 4.468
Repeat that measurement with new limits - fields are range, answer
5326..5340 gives 5.108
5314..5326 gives 5.012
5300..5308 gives 4.639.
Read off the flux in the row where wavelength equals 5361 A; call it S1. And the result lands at 5.24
